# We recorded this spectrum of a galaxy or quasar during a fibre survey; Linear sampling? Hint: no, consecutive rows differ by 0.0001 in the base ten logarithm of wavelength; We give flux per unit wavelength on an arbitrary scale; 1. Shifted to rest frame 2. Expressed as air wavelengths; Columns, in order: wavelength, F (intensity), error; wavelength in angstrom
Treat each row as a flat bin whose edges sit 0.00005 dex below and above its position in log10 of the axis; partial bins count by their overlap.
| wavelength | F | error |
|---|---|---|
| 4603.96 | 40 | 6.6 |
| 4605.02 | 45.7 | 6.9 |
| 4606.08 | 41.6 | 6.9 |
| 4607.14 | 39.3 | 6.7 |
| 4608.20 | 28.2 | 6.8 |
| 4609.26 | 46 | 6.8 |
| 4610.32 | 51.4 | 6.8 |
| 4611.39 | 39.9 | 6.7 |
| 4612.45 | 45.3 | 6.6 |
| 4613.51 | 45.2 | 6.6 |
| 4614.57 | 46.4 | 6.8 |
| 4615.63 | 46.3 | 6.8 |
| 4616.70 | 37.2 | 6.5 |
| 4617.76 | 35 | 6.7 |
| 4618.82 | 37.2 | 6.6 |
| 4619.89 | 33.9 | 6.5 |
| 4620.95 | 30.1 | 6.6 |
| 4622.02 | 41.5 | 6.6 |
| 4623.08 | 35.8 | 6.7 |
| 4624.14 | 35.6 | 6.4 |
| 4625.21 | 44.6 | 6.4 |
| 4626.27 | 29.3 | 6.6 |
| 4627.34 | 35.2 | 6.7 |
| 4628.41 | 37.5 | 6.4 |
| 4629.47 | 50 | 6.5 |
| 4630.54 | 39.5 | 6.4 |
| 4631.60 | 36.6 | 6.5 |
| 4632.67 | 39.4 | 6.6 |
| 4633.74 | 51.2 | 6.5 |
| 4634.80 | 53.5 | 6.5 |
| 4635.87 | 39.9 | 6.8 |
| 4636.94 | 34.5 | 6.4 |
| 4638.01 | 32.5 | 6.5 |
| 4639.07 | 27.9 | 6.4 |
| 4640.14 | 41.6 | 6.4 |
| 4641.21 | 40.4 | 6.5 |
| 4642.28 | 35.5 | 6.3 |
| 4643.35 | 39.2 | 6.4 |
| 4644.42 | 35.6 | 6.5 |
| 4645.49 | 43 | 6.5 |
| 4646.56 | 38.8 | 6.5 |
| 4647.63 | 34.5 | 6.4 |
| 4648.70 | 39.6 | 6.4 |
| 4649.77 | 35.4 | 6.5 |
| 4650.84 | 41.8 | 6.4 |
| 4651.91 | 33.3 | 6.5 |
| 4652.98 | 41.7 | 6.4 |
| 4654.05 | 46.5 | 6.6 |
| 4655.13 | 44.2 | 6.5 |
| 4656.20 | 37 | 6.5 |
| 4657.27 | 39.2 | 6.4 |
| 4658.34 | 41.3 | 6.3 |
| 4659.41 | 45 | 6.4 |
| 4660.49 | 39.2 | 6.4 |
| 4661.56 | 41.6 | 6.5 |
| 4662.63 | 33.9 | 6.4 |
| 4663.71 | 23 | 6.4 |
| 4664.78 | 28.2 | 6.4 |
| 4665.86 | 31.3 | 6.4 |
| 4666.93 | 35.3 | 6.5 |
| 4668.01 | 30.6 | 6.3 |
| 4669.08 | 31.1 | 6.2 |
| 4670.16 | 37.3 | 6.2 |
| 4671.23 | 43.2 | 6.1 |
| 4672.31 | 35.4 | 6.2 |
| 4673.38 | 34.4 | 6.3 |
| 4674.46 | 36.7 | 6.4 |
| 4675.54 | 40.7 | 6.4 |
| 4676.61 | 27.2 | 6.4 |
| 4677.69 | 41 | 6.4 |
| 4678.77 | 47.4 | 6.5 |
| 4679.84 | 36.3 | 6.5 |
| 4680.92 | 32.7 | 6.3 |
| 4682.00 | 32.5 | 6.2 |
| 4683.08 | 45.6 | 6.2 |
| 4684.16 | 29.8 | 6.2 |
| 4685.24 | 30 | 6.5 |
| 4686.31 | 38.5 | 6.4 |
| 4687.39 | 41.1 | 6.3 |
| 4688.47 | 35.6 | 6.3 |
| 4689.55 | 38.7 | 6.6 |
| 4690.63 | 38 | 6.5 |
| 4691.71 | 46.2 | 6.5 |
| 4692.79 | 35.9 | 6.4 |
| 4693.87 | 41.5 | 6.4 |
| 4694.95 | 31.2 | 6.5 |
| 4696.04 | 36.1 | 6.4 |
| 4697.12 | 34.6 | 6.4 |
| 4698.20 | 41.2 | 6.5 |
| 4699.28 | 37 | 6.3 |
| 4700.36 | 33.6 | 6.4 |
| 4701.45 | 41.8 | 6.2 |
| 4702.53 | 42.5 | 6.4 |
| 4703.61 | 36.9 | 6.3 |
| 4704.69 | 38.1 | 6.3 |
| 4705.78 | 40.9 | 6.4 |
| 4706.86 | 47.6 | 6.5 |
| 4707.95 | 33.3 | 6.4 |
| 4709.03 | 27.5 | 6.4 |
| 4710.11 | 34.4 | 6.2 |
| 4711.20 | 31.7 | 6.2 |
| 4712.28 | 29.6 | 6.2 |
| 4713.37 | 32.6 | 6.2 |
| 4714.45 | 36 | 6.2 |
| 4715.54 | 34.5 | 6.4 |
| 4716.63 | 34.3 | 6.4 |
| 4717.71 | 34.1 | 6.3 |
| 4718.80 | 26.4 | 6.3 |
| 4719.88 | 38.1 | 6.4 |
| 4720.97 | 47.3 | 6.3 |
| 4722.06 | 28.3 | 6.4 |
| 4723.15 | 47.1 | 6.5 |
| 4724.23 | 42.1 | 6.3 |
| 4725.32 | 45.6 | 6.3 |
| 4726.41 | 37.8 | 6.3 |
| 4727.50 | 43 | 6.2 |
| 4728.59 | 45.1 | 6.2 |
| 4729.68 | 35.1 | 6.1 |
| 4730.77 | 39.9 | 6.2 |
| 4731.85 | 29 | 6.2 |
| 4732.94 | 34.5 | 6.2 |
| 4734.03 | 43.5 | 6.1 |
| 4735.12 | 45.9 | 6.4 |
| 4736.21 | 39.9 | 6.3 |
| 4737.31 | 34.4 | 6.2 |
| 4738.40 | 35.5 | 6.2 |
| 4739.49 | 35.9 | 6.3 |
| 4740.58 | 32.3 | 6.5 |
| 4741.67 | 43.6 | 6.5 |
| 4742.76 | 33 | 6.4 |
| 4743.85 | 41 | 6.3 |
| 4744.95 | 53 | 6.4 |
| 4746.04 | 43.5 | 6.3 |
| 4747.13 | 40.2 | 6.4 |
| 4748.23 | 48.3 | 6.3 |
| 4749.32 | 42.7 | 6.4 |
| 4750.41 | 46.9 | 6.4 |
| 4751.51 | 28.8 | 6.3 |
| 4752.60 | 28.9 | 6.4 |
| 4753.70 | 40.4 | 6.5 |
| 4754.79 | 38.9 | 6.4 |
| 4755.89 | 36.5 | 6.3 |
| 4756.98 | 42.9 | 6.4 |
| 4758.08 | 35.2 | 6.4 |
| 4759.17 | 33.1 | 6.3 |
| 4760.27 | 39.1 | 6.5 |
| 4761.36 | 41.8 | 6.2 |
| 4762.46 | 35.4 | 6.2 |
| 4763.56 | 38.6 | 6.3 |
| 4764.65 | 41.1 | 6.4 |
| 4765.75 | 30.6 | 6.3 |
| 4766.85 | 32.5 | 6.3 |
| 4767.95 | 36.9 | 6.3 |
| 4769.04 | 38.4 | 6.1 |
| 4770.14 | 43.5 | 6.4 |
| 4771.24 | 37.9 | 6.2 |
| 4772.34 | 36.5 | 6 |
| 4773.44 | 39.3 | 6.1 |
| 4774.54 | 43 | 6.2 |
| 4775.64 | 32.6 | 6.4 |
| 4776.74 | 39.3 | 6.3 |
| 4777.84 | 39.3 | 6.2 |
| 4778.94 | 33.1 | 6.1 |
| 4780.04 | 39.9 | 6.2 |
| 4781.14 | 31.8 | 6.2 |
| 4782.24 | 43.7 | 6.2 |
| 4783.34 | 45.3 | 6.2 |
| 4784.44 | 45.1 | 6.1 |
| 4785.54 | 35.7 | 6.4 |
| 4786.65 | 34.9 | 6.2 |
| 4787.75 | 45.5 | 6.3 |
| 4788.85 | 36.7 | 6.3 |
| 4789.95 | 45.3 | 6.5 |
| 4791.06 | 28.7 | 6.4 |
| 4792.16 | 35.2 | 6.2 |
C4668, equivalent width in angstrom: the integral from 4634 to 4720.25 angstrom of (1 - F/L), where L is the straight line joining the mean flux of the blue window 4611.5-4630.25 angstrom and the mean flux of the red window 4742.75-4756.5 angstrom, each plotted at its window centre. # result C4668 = 6.0 angstrom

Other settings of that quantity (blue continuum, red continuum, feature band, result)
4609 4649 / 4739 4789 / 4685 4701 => 0.7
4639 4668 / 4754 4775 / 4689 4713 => 0.4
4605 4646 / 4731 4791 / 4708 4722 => 1.9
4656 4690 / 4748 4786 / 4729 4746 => -0.4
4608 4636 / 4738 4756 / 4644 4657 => 0.3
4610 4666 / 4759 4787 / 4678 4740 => 1.7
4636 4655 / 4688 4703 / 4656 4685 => 1.5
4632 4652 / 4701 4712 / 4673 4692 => 0.3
